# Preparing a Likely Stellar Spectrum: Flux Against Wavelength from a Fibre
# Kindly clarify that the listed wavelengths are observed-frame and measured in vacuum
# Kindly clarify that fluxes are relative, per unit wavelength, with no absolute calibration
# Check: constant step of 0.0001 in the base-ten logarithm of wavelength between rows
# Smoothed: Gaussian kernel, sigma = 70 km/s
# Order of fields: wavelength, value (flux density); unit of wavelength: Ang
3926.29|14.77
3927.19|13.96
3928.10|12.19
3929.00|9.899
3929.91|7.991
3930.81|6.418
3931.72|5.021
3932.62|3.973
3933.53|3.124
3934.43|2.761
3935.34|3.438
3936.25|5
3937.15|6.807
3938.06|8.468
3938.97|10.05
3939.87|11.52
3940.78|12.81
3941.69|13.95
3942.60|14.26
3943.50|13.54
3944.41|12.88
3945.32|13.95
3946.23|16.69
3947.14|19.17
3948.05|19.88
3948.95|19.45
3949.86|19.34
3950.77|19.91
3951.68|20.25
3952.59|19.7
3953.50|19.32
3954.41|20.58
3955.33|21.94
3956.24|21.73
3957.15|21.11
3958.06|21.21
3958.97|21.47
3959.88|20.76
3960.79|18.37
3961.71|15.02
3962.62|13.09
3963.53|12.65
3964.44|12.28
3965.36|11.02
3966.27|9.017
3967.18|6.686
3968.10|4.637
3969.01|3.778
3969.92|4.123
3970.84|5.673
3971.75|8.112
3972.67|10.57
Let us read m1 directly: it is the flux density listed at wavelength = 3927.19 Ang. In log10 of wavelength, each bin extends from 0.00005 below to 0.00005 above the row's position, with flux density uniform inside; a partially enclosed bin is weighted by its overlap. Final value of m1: 13.96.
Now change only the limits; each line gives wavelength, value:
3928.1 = 12.19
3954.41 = 20.58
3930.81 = 6.418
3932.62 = 3.973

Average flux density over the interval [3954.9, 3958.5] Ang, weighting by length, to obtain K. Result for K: 21.5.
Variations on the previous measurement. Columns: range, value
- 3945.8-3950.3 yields 18.9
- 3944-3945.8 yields 13.4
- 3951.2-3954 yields 19.8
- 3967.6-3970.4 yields 4.21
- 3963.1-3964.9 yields 12.5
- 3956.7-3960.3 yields 21.2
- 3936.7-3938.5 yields 7.63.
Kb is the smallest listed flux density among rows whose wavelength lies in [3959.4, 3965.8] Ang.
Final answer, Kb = 11.02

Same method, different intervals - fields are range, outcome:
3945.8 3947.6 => 16.69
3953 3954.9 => 19.32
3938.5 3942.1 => 10.05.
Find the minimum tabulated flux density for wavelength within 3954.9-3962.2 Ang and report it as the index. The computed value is 15.02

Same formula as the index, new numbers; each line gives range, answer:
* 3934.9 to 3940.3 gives 3.438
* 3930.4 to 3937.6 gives 2.761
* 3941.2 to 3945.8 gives 12.88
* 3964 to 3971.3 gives 3.778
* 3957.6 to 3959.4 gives 21.21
